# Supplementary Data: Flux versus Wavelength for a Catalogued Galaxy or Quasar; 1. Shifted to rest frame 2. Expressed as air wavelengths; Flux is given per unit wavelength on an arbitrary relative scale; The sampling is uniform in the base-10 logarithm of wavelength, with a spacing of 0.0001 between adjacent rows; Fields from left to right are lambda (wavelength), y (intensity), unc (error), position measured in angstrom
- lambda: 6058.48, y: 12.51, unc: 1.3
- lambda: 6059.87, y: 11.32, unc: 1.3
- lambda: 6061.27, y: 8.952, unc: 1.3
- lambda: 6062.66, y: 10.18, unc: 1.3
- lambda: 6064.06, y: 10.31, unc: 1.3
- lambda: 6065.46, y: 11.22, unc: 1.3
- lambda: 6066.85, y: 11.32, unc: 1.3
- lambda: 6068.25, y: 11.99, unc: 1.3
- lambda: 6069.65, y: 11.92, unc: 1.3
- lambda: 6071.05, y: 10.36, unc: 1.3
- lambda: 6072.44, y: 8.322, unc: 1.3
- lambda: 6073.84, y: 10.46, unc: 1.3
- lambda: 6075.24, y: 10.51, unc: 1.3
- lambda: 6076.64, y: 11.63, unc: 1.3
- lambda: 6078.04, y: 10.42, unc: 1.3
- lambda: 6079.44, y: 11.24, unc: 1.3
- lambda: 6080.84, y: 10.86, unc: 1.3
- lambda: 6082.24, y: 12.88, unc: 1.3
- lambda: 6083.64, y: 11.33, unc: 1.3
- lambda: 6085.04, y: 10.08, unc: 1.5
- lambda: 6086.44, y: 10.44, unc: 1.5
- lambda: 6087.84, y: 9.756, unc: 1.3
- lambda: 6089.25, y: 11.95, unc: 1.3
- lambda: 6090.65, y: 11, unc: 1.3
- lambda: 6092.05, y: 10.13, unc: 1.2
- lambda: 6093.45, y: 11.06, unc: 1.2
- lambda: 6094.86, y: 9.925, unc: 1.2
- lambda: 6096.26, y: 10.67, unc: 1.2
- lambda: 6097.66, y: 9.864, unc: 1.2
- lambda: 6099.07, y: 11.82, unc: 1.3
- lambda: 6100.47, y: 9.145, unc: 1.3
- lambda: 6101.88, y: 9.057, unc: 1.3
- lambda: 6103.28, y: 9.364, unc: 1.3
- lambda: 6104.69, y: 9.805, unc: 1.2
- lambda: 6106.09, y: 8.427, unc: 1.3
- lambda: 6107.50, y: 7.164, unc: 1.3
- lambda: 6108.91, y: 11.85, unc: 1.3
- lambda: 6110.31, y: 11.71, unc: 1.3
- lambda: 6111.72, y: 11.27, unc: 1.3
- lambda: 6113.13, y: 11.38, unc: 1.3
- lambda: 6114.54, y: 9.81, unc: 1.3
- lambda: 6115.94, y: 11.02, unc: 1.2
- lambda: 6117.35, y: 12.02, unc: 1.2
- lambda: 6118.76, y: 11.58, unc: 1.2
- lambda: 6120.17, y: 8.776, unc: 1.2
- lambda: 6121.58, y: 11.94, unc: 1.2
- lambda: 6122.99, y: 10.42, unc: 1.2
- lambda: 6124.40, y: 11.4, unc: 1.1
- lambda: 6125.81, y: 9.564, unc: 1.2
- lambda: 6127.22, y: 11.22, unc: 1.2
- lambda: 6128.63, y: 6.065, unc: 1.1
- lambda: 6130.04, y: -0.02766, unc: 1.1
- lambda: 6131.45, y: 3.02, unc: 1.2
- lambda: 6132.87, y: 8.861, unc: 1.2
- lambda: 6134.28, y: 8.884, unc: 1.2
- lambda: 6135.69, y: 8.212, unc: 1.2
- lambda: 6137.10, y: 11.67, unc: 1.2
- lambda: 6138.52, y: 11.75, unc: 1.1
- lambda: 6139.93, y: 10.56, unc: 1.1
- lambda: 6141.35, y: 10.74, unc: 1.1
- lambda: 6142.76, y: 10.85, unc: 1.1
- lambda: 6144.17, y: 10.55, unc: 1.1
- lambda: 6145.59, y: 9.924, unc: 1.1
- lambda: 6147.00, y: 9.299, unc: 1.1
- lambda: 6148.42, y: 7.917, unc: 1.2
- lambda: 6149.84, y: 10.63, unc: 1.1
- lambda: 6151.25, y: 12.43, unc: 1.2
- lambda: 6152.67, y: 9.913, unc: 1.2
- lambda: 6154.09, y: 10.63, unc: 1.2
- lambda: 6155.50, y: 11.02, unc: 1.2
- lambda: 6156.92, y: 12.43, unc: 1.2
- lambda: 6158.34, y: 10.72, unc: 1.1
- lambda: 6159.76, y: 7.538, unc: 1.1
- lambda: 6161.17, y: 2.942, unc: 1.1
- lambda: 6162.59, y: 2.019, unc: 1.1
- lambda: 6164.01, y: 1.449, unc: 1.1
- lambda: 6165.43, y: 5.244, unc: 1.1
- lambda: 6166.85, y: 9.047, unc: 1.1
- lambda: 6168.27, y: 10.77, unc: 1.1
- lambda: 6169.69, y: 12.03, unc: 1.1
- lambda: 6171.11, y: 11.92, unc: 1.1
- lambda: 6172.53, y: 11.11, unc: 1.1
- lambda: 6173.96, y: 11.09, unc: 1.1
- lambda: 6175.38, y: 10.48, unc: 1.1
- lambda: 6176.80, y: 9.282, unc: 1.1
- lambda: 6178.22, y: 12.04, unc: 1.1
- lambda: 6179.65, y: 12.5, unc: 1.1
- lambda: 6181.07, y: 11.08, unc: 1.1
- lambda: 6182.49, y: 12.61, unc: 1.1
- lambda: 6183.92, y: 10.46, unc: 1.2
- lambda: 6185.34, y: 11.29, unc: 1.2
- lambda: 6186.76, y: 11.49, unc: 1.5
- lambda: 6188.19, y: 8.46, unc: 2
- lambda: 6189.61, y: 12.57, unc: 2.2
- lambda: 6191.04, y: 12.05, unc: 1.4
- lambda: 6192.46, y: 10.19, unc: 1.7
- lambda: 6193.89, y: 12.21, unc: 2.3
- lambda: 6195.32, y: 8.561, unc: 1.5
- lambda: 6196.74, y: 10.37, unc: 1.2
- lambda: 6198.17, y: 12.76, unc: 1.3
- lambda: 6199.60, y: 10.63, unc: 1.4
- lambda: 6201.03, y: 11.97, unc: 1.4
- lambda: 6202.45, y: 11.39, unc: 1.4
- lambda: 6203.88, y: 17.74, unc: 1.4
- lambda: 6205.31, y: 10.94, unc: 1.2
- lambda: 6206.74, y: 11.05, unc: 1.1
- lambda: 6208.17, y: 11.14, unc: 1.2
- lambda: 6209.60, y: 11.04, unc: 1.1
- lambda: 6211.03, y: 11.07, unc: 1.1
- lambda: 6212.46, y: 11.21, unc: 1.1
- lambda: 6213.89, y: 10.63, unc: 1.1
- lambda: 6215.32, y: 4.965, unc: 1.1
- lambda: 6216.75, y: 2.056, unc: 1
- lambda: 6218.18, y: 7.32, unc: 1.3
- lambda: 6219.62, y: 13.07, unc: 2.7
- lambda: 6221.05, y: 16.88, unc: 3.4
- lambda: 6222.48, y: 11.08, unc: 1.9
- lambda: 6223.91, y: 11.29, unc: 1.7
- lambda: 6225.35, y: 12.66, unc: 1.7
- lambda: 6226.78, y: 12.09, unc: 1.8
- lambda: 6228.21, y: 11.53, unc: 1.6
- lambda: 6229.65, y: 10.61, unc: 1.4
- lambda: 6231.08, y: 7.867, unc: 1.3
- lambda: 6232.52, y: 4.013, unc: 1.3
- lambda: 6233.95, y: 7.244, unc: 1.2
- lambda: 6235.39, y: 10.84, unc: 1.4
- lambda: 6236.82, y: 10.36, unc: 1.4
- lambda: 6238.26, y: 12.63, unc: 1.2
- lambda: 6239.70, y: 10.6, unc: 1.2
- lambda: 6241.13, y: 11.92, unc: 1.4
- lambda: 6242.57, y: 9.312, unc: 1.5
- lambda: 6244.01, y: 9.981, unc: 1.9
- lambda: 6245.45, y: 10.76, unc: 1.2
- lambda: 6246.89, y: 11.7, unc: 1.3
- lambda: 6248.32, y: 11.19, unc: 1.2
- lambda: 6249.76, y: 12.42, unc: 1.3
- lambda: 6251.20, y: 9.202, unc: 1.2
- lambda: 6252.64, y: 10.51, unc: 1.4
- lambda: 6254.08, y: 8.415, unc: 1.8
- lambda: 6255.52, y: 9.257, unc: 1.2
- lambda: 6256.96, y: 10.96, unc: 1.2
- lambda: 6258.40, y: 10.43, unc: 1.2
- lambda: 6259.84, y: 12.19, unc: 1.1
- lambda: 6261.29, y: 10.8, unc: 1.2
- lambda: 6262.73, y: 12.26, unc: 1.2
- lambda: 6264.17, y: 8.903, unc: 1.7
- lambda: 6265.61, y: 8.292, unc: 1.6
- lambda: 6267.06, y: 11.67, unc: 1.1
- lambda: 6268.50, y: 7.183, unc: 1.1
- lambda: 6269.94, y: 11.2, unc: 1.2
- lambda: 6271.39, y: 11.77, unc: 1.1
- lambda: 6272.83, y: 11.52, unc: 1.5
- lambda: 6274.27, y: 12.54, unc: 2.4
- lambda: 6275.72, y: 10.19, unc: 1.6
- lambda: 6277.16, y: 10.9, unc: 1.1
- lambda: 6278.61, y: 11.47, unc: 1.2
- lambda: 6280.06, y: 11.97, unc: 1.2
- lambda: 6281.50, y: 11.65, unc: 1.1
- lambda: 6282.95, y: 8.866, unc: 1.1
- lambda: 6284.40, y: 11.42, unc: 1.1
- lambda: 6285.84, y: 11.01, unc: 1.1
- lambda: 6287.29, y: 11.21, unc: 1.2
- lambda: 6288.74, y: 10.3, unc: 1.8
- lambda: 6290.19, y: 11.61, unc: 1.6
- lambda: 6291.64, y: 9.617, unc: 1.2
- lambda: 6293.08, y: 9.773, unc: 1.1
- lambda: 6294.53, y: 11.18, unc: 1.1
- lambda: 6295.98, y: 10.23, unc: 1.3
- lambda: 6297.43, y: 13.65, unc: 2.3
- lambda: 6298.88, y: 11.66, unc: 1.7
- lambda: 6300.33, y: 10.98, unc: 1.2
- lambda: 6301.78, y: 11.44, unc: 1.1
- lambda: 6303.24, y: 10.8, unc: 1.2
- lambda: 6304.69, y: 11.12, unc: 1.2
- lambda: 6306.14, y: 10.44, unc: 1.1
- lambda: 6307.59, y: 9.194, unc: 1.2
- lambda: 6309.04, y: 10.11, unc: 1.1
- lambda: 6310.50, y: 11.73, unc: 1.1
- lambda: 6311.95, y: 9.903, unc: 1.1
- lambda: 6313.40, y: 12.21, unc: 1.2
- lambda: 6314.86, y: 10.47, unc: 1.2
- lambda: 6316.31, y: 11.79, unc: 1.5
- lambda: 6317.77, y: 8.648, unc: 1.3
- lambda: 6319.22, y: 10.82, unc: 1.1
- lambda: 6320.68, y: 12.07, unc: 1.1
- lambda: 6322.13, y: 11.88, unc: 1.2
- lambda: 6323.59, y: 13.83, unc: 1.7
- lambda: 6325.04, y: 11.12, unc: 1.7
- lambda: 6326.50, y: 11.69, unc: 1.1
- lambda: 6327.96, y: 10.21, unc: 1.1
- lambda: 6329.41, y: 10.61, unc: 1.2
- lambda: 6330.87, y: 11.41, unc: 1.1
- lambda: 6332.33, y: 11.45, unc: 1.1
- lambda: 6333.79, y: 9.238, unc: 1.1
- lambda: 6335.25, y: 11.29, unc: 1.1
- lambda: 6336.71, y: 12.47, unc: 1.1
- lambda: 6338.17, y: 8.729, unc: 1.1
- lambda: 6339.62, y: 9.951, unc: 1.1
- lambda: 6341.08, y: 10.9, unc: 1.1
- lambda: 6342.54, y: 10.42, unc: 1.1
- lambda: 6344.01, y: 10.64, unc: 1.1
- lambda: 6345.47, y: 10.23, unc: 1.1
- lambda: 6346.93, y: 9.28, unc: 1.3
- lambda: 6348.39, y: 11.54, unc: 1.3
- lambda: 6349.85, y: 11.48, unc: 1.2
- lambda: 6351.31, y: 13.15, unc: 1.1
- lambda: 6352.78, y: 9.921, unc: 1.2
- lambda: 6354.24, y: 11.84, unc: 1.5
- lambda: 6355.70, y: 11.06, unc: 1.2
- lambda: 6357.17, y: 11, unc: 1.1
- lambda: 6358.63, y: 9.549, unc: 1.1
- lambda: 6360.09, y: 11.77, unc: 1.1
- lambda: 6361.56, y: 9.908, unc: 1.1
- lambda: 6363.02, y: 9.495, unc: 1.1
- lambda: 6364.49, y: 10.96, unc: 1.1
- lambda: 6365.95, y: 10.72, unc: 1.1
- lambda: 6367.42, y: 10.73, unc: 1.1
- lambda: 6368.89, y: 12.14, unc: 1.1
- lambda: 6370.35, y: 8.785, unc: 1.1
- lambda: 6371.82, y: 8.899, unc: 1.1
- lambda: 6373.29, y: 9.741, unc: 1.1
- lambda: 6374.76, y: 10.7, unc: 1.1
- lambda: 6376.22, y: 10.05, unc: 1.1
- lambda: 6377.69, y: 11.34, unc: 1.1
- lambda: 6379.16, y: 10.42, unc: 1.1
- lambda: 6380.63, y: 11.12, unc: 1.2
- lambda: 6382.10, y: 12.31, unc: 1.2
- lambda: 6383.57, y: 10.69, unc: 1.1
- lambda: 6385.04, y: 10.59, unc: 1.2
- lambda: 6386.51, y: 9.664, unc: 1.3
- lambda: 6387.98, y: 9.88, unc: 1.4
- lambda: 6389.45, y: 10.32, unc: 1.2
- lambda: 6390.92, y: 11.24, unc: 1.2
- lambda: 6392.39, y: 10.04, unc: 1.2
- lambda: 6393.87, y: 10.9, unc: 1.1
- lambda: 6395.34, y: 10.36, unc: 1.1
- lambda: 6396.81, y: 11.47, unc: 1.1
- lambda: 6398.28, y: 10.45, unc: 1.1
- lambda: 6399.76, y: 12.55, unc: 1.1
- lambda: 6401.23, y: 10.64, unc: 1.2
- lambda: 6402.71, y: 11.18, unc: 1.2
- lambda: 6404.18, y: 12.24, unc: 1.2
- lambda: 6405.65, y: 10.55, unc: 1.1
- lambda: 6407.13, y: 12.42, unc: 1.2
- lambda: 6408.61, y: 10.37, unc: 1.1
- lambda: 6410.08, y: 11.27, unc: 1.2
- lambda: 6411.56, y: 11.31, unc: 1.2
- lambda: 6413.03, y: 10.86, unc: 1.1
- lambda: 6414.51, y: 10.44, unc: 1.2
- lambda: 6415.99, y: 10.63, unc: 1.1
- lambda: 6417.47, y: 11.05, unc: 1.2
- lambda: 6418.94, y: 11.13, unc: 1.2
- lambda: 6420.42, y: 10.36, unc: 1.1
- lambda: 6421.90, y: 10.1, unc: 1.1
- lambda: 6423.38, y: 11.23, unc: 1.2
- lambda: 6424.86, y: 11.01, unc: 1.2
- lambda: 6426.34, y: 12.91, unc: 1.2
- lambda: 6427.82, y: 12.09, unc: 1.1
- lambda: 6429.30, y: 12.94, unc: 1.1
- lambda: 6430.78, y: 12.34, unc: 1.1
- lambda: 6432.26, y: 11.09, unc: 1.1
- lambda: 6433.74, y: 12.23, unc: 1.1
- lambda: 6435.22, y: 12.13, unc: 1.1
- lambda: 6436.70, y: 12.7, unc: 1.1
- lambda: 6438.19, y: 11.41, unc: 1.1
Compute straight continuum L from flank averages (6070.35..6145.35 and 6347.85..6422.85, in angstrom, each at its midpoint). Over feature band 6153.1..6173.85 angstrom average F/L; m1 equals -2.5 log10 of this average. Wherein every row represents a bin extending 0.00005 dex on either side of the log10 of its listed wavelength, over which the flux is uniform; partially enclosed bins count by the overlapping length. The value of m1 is 0.19 mag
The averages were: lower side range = 10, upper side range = 10.8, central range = 8.58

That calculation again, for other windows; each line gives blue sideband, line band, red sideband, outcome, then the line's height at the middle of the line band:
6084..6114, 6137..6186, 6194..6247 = 0.06 mag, 10.4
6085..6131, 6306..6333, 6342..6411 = -0.05 mag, 10.6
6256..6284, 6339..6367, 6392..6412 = 0.03 mag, 11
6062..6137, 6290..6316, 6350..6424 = -0.03 mag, 10.6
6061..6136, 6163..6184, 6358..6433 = 0.04 mag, 10.3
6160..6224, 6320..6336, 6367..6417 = -0.07 mag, 10.6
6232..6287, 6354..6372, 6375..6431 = 0.04 mag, 10.9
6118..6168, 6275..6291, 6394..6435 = -0.09 mag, 10.1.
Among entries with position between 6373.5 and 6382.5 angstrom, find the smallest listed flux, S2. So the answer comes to 10.05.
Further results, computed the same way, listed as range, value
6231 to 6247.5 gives 4.013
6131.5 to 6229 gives 1.449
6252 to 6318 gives 7.183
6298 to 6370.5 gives 8.648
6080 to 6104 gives 9.057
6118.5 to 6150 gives -0.02766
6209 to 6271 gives 2.056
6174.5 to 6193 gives 8.46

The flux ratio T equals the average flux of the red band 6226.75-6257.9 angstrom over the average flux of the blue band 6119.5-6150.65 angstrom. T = 1.10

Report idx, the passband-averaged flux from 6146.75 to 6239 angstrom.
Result 10.2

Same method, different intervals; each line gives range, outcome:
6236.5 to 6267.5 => 10.6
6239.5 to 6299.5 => 10.8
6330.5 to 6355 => 10.8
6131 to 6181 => 9.47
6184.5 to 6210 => 11.4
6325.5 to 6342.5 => 10.7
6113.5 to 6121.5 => 10.8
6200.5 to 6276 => 10.6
